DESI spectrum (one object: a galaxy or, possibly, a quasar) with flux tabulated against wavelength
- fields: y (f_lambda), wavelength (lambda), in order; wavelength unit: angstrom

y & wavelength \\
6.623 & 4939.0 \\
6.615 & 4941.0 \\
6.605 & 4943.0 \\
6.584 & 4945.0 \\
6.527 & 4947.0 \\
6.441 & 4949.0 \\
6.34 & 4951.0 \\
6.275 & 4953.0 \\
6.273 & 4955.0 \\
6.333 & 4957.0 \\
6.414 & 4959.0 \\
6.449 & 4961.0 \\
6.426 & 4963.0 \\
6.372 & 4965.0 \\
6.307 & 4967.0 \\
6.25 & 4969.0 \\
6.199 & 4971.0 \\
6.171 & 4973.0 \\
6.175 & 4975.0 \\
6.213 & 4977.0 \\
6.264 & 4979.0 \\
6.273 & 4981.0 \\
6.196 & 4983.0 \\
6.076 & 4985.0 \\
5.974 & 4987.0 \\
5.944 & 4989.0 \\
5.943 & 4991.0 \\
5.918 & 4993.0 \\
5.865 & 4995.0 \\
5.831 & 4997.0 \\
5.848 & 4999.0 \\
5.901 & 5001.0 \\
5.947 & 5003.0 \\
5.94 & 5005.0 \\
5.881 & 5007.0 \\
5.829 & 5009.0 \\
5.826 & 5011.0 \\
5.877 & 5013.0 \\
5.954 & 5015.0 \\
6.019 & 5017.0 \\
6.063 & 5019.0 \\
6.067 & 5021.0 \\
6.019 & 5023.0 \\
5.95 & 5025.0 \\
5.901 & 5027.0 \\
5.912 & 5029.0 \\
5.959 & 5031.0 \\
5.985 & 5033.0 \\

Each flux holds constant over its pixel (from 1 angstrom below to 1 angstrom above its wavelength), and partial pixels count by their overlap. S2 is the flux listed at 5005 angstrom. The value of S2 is 5.94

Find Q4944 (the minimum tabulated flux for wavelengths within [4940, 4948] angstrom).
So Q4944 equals 6.527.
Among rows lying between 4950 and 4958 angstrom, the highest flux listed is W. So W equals 6.34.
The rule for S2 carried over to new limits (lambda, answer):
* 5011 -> 5.826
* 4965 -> 6.372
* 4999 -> 5.848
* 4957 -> 6.333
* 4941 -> 6.615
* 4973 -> 6.171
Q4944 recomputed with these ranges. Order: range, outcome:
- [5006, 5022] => 5.826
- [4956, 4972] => 6.199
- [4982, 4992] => 5.943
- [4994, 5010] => 5.829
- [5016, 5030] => 5.901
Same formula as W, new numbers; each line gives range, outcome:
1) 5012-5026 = 6.067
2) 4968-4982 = 6.273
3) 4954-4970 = 6.449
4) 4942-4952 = 6.605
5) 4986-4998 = 5.974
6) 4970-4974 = 6.199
